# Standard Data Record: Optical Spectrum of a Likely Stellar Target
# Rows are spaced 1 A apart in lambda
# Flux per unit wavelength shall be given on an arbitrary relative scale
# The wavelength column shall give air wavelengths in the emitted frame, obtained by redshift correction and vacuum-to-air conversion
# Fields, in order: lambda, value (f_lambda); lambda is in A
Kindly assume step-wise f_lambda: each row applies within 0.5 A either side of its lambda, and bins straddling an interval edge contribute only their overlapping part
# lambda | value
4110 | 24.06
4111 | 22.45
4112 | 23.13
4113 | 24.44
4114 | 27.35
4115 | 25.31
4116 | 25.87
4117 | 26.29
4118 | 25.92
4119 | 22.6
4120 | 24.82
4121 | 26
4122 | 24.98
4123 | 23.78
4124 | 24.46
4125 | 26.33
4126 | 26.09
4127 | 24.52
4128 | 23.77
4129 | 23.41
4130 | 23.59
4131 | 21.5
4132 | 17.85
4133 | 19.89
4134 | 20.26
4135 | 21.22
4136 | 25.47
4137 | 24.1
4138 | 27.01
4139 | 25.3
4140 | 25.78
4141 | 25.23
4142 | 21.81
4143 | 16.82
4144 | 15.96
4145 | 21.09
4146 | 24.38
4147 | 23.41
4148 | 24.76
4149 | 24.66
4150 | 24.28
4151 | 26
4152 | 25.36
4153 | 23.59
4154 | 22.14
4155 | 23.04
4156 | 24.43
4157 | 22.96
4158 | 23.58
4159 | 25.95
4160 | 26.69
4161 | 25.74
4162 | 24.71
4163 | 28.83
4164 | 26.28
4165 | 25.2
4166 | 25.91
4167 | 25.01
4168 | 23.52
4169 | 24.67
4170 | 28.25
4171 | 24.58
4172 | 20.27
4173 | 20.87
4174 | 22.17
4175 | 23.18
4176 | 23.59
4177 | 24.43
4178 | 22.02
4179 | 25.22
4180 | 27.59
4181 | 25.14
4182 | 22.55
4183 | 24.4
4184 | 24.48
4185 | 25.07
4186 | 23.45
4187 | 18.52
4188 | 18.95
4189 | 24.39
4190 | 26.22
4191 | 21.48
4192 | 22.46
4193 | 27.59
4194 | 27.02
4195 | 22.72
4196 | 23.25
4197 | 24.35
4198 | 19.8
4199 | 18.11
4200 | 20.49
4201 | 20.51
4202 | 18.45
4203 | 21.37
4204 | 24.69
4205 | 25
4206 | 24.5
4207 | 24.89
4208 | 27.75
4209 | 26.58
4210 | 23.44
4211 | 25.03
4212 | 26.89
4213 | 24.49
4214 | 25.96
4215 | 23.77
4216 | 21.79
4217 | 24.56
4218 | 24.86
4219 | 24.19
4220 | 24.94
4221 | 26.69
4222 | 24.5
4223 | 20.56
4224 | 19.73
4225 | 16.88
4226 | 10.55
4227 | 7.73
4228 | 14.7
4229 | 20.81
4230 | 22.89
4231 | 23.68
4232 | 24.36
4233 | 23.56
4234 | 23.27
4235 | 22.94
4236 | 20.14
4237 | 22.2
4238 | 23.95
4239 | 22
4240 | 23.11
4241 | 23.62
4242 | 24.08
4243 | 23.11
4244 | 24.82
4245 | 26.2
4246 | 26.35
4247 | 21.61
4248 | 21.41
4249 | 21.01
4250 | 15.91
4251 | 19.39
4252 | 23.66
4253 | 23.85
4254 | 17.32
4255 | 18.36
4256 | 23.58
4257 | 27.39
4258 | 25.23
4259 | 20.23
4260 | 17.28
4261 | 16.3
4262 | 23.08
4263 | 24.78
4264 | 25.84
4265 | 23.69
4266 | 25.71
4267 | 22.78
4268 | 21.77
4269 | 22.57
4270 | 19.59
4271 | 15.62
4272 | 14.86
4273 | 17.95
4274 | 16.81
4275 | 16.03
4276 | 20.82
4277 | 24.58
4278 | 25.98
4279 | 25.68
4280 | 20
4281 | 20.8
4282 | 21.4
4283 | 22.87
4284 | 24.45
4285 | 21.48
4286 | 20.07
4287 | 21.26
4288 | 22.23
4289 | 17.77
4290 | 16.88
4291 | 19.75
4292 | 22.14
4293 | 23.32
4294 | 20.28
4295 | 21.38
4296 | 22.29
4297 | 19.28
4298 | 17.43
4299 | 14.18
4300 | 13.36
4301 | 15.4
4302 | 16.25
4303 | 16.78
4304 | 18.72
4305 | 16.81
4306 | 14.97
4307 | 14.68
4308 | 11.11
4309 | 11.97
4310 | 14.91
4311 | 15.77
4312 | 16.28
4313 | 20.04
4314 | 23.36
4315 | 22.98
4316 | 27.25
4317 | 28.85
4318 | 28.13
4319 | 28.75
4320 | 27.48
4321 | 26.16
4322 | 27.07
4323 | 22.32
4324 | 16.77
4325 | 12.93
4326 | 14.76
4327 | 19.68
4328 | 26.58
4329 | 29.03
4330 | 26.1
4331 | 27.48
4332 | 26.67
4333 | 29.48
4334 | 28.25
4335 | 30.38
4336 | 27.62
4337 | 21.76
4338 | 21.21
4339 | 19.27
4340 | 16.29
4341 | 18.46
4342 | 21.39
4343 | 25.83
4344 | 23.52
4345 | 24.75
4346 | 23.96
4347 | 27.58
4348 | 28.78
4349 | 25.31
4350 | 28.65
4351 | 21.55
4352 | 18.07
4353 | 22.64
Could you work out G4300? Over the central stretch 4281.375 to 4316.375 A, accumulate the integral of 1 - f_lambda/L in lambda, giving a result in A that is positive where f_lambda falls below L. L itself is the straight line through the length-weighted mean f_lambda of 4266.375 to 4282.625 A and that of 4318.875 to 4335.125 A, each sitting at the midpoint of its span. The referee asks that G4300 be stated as 5.4 A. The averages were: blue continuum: 20.5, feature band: 18.8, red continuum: 24.5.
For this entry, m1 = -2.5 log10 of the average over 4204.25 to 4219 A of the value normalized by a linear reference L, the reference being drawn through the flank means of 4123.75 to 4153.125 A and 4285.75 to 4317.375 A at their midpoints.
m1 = -0.18 mag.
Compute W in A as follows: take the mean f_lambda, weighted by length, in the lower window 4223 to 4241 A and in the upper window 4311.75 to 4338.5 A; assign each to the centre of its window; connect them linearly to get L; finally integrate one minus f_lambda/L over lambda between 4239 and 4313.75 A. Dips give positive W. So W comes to 6.19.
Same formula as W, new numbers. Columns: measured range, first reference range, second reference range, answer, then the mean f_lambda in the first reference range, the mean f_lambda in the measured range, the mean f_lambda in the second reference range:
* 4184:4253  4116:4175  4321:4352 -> 3.7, 23.9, 22.6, 23.7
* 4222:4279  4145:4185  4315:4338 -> 8.0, 24.4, 21.3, 25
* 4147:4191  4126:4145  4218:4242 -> -4.3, 22.5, 24.2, 21.3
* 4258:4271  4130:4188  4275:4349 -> 0.2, 23.6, 21.8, 21.6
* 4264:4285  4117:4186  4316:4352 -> 2.5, 24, 21.3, 24.3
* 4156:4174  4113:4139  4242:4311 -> -1.3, 24.1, 24.8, 20.2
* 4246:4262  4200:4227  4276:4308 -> 0.1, 22.8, 21.1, 19.6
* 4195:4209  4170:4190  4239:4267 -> 0.3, 23.4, 22.7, 22.5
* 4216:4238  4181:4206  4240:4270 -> 1.3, 22.8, 21.2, 22.4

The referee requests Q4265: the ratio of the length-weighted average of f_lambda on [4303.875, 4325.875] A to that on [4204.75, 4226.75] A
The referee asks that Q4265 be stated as 0.87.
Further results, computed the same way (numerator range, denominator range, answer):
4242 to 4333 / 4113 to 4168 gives 0.87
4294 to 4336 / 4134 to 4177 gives 0.88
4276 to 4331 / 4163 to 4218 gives 0.87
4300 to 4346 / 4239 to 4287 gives 0.99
